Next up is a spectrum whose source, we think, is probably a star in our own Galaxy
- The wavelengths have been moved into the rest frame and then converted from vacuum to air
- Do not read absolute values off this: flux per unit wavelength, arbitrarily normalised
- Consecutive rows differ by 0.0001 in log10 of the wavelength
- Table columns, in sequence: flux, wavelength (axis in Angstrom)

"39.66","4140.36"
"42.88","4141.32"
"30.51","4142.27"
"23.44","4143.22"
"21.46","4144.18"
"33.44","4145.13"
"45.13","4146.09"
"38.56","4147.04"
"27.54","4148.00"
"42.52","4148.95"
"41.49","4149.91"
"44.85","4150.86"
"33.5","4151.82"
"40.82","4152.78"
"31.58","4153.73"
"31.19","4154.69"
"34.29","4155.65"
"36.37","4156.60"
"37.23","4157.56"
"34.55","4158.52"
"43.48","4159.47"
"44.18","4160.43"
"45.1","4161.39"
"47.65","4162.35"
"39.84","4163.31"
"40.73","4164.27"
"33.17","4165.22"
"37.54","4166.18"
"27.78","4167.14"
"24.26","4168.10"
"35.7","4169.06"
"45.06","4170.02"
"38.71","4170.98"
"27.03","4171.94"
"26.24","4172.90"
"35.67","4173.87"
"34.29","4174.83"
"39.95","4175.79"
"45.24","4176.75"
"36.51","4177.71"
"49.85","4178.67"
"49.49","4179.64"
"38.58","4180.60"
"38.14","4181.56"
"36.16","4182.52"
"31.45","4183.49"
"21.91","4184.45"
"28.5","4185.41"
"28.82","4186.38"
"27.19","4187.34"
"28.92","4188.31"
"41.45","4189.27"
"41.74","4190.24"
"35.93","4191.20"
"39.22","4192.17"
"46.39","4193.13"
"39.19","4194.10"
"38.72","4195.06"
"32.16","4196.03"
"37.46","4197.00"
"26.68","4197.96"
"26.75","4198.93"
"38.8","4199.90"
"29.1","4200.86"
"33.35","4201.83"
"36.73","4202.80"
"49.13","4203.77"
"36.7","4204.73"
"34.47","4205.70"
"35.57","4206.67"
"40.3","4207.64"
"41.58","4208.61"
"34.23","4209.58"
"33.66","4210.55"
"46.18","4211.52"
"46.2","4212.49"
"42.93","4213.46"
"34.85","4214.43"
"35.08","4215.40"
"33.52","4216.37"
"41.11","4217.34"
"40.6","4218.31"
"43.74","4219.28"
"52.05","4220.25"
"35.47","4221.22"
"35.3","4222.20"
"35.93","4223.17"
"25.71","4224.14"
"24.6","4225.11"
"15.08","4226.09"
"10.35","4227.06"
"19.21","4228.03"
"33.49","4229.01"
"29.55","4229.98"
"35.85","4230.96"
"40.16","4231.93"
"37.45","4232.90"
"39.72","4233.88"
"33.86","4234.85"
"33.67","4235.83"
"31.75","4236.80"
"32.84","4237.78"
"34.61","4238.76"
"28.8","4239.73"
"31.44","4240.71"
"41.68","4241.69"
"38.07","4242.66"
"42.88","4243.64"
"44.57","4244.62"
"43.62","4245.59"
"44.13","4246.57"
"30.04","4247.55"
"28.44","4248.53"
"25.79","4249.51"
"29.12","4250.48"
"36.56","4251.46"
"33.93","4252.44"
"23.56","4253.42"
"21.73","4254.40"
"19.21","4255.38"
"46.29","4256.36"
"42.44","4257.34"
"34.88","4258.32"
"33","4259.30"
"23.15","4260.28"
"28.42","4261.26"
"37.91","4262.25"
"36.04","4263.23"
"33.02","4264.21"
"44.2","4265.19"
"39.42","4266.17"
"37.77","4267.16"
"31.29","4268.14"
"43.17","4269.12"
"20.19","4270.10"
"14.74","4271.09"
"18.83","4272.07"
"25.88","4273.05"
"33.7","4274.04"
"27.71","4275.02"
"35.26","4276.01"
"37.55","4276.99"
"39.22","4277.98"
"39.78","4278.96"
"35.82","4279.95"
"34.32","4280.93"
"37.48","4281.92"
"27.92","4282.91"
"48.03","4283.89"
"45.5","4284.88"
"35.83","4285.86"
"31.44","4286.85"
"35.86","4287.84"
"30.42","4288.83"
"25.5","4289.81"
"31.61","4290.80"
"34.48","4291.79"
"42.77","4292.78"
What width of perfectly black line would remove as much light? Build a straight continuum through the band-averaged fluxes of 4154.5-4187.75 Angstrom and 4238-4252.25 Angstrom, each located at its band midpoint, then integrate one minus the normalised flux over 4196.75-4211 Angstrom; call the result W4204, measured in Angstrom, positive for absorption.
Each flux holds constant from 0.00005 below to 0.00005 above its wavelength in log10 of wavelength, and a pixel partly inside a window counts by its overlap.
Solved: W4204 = 0.17 Angstrom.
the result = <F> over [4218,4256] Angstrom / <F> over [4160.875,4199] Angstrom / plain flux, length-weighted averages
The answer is 0.9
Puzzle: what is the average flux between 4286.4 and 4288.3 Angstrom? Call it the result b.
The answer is 33.6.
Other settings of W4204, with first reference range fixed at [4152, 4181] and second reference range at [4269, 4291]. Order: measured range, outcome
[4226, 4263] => 1.6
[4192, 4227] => -0.5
